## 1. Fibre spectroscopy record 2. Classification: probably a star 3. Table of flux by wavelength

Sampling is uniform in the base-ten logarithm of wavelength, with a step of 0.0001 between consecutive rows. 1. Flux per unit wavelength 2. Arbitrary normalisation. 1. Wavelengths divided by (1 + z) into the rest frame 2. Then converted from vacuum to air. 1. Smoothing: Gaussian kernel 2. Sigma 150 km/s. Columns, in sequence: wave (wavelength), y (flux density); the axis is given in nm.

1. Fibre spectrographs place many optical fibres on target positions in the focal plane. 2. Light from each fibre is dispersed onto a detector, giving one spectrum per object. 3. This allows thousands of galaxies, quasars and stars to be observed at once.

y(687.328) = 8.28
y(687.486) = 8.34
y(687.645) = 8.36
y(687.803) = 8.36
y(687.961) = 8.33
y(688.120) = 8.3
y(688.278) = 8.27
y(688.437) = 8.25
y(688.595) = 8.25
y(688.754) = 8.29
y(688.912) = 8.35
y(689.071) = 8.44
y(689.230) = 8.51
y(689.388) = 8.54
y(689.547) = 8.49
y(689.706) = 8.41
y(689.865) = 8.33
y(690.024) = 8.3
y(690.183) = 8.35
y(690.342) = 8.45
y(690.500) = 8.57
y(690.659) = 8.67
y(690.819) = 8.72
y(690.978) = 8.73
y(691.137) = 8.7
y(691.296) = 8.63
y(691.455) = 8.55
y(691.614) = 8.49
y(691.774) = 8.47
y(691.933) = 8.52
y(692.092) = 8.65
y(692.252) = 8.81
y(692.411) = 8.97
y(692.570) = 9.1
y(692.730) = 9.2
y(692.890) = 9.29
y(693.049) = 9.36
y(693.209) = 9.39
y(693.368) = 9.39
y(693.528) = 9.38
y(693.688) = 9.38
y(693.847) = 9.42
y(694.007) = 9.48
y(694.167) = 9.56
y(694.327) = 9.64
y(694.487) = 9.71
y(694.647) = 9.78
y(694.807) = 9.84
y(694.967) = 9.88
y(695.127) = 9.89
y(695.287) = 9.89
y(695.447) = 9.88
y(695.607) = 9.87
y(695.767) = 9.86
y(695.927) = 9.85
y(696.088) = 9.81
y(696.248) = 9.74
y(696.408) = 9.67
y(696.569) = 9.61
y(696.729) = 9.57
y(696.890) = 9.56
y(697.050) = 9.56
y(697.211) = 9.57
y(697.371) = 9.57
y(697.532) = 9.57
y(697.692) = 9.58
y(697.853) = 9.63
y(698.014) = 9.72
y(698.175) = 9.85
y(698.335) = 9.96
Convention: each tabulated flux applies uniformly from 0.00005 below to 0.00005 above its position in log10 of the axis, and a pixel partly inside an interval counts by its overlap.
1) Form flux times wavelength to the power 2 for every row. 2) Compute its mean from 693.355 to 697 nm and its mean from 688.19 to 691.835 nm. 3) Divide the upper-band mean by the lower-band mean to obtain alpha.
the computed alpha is 1.2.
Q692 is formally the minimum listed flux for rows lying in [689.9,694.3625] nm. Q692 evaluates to 8.3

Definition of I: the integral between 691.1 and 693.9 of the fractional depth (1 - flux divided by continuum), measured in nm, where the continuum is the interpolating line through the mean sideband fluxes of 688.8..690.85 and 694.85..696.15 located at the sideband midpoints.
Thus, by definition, 0.04 nm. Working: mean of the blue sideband 8.46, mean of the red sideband 9.87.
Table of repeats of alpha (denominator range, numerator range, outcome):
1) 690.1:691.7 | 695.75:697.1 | 1.15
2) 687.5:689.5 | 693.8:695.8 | 1.19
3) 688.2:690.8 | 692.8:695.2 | 1.15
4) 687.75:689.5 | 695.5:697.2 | 1.19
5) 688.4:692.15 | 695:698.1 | 1.16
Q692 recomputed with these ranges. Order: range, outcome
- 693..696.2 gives 9.36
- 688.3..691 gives 8.25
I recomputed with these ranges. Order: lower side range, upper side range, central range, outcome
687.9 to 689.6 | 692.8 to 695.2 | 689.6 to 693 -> 0.10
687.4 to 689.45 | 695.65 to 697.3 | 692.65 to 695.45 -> -0.09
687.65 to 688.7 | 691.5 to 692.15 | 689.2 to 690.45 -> 0.00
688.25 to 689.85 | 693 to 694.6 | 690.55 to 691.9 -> 0.04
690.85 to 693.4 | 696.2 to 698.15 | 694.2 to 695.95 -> -0.10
